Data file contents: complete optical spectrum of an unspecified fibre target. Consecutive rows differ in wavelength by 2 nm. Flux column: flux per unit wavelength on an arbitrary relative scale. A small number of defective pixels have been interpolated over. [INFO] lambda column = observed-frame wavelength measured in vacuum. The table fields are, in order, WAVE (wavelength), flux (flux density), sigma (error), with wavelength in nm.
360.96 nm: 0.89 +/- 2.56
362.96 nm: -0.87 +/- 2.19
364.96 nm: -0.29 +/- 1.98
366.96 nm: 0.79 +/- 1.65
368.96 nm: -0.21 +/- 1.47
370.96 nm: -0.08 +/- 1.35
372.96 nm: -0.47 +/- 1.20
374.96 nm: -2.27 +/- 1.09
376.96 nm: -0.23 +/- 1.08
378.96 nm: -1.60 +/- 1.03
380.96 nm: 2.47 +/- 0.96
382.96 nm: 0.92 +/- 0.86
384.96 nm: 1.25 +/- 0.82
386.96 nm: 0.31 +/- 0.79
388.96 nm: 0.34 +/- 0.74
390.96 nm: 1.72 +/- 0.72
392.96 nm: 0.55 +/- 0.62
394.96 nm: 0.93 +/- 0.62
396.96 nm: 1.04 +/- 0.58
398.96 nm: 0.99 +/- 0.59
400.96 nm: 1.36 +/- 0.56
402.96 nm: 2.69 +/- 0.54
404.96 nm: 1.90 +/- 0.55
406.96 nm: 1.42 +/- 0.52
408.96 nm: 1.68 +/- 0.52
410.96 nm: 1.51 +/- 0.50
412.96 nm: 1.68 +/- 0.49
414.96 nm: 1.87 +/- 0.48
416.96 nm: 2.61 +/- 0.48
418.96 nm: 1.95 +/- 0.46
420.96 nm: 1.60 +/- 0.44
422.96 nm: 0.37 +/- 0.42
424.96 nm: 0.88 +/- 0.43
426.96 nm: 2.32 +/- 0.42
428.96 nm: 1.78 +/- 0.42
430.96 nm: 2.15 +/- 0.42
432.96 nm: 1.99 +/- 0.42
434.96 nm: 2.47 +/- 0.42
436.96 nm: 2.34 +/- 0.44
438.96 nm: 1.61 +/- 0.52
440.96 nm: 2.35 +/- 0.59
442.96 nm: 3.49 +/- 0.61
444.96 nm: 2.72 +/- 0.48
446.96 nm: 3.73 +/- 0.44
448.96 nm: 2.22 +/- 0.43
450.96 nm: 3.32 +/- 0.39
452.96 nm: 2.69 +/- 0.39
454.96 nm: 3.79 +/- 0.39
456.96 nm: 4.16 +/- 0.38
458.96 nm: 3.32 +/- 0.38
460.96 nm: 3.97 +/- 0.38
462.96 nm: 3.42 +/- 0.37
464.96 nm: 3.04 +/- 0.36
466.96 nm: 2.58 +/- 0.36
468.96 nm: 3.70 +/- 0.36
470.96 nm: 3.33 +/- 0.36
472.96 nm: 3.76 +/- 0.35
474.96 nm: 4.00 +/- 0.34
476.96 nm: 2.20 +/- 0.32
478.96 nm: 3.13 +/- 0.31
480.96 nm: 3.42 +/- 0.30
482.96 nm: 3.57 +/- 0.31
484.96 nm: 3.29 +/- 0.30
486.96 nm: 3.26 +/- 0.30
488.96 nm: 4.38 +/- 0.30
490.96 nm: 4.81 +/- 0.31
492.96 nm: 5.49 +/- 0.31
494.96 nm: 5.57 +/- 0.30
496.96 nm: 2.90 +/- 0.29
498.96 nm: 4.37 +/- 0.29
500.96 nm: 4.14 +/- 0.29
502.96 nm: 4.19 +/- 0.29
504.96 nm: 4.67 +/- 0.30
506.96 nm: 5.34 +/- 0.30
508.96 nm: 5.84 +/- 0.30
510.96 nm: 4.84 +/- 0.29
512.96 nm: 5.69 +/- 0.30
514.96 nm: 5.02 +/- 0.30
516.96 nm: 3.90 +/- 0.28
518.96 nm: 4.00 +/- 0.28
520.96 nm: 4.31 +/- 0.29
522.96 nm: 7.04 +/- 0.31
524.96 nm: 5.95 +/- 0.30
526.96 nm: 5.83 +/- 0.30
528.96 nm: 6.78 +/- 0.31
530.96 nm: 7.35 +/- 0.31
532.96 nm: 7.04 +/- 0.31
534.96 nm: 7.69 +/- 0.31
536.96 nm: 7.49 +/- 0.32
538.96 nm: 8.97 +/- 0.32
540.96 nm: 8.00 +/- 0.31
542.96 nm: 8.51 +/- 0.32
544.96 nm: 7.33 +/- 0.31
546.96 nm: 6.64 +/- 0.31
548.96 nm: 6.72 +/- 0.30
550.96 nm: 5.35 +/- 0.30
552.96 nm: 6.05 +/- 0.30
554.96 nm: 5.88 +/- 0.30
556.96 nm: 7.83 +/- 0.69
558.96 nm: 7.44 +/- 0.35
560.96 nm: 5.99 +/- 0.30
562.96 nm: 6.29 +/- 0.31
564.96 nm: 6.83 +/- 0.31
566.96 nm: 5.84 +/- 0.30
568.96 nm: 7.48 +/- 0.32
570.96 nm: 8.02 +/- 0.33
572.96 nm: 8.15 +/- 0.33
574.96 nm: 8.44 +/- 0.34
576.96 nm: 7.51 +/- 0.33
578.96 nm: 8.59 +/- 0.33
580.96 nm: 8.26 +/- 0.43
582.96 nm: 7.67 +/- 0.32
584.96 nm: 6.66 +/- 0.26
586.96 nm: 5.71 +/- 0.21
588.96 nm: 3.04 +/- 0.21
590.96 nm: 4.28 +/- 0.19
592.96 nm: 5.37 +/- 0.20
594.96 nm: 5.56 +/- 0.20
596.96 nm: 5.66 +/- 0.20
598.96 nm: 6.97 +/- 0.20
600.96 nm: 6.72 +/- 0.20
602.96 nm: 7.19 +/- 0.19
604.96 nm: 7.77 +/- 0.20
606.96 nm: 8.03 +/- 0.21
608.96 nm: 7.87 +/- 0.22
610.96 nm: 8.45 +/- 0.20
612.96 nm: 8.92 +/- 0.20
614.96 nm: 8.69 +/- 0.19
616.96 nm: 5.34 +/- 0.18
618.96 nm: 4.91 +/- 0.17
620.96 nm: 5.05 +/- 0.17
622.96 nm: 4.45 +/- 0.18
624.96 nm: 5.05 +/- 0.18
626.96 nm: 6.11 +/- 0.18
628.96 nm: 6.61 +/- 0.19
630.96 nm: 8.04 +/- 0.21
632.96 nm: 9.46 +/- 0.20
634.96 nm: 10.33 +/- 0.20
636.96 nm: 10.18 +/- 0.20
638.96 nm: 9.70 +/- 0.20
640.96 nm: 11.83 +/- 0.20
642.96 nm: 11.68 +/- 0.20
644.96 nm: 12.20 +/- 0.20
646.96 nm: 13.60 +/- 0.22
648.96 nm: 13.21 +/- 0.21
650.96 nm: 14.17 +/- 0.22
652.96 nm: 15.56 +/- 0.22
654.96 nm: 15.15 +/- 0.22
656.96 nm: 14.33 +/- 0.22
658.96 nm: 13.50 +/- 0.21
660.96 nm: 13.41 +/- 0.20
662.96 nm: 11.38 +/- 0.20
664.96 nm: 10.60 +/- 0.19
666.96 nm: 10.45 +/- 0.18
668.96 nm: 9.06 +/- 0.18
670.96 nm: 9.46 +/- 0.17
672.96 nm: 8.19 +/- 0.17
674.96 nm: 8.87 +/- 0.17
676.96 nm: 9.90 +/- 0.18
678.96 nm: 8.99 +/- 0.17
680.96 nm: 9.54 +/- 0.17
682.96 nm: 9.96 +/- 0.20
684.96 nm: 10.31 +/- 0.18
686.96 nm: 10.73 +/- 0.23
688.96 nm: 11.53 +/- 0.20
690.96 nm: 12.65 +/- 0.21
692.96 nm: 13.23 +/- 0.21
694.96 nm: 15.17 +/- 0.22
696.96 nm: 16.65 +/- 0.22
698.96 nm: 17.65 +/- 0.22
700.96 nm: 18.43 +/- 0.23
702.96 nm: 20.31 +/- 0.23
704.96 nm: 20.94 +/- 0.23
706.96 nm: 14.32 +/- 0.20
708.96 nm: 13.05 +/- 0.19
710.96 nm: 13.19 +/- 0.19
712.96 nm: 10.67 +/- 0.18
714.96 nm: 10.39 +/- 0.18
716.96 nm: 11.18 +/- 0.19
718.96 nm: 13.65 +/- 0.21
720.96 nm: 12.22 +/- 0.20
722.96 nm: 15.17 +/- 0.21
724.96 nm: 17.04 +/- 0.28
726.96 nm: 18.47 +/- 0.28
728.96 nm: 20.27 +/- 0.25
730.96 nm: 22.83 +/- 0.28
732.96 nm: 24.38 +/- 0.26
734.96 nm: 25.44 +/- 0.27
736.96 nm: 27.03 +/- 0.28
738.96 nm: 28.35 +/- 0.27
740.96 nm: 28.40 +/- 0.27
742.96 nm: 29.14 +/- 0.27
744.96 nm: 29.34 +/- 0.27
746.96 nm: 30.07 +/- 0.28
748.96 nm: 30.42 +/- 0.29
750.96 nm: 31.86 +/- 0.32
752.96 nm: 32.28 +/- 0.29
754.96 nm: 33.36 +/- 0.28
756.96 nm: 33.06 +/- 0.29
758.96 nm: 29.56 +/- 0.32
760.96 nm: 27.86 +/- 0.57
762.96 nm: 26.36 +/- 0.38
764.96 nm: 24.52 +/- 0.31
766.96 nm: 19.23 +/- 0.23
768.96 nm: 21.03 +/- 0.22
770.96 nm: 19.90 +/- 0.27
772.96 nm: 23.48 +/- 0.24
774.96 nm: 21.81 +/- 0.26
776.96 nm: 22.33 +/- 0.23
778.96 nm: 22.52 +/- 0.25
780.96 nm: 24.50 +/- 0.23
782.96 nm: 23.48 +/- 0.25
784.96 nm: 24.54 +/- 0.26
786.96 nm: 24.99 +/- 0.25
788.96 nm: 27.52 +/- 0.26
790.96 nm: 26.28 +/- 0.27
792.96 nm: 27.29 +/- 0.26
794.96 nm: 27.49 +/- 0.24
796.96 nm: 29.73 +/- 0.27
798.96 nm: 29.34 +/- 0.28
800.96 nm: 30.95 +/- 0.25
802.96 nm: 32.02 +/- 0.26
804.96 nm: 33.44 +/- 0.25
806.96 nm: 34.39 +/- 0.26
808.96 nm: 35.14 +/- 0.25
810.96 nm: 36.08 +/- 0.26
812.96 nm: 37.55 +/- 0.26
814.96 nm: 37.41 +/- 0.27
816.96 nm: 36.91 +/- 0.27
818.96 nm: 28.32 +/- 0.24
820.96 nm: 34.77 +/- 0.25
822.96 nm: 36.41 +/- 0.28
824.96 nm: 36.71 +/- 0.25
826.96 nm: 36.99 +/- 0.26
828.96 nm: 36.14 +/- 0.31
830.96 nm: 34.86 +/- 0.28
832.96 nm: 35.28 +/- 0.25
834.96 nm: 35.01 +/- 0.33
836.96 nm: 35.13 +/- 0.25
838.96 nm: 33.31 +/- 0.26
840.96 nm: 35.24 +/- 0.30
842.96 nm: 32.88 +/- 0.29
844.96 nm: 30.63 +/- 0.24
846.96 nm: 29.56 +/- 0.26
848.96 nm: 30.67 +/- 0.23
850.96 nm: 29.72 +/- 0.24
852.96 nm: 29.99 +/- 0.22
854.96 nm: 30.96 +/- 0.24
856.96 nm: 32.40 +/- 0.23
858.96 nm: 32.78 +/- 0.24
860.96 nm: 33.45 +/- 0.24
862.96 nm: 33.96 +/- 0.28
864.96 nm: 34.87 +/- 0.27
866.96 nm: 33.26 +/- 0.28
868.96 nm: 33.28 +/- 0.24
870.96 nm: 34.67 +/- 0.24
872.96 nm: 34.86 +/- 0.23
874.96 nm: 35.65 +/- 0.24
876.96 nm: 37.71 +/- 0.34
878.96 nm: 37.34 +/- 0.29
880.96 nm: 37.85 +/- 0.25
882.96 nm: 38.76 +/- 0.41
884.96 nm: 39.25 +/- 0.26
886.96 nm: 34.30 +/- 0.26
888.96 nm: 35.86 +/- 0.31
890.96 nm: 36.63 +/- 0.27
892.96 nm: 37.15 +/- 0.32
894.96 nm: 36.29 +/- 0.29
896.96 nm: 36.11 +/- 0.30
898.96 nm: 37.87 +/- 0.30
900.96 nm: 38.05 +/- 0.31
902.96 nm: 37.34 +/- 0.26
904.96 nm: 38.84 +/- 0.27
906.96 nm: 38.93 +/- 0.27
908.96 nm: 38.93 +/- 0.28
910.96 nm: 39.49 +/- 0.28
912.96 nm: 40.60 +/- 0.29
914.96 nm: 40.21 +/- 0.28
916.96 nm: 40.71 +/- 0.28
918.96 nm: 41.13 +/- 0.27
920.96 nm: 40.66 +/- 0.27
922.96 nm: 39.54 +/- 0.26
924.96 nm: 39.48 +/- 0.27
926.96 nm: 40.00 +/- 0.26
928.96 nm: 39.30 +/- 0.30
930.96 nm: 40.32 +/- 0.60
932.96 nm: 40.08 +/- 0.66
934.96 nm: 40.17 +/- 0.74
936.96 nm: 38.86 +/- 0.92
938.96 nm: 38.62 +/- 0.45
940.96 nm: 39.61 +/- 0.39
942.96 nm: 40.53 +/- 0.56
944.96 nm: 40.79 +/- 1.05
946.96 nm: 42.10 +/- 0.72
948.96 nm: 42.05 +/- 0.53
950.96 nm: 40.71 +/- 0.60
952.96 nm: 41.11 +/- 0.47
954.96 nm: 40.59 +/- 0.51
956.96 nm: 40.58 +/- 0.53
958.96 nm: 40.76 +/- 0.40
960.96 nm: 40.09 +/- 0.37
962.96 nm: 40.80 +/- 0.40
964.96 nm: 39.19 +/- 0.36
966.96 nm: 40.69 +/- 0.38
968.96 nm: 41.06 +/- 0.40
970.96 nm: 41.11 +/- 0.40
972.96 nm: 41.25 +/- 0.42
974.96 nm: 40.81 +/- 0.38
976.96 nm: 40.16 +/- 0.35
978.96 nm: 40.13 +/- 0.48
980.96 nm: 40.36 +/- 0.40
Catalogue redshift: 0.000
